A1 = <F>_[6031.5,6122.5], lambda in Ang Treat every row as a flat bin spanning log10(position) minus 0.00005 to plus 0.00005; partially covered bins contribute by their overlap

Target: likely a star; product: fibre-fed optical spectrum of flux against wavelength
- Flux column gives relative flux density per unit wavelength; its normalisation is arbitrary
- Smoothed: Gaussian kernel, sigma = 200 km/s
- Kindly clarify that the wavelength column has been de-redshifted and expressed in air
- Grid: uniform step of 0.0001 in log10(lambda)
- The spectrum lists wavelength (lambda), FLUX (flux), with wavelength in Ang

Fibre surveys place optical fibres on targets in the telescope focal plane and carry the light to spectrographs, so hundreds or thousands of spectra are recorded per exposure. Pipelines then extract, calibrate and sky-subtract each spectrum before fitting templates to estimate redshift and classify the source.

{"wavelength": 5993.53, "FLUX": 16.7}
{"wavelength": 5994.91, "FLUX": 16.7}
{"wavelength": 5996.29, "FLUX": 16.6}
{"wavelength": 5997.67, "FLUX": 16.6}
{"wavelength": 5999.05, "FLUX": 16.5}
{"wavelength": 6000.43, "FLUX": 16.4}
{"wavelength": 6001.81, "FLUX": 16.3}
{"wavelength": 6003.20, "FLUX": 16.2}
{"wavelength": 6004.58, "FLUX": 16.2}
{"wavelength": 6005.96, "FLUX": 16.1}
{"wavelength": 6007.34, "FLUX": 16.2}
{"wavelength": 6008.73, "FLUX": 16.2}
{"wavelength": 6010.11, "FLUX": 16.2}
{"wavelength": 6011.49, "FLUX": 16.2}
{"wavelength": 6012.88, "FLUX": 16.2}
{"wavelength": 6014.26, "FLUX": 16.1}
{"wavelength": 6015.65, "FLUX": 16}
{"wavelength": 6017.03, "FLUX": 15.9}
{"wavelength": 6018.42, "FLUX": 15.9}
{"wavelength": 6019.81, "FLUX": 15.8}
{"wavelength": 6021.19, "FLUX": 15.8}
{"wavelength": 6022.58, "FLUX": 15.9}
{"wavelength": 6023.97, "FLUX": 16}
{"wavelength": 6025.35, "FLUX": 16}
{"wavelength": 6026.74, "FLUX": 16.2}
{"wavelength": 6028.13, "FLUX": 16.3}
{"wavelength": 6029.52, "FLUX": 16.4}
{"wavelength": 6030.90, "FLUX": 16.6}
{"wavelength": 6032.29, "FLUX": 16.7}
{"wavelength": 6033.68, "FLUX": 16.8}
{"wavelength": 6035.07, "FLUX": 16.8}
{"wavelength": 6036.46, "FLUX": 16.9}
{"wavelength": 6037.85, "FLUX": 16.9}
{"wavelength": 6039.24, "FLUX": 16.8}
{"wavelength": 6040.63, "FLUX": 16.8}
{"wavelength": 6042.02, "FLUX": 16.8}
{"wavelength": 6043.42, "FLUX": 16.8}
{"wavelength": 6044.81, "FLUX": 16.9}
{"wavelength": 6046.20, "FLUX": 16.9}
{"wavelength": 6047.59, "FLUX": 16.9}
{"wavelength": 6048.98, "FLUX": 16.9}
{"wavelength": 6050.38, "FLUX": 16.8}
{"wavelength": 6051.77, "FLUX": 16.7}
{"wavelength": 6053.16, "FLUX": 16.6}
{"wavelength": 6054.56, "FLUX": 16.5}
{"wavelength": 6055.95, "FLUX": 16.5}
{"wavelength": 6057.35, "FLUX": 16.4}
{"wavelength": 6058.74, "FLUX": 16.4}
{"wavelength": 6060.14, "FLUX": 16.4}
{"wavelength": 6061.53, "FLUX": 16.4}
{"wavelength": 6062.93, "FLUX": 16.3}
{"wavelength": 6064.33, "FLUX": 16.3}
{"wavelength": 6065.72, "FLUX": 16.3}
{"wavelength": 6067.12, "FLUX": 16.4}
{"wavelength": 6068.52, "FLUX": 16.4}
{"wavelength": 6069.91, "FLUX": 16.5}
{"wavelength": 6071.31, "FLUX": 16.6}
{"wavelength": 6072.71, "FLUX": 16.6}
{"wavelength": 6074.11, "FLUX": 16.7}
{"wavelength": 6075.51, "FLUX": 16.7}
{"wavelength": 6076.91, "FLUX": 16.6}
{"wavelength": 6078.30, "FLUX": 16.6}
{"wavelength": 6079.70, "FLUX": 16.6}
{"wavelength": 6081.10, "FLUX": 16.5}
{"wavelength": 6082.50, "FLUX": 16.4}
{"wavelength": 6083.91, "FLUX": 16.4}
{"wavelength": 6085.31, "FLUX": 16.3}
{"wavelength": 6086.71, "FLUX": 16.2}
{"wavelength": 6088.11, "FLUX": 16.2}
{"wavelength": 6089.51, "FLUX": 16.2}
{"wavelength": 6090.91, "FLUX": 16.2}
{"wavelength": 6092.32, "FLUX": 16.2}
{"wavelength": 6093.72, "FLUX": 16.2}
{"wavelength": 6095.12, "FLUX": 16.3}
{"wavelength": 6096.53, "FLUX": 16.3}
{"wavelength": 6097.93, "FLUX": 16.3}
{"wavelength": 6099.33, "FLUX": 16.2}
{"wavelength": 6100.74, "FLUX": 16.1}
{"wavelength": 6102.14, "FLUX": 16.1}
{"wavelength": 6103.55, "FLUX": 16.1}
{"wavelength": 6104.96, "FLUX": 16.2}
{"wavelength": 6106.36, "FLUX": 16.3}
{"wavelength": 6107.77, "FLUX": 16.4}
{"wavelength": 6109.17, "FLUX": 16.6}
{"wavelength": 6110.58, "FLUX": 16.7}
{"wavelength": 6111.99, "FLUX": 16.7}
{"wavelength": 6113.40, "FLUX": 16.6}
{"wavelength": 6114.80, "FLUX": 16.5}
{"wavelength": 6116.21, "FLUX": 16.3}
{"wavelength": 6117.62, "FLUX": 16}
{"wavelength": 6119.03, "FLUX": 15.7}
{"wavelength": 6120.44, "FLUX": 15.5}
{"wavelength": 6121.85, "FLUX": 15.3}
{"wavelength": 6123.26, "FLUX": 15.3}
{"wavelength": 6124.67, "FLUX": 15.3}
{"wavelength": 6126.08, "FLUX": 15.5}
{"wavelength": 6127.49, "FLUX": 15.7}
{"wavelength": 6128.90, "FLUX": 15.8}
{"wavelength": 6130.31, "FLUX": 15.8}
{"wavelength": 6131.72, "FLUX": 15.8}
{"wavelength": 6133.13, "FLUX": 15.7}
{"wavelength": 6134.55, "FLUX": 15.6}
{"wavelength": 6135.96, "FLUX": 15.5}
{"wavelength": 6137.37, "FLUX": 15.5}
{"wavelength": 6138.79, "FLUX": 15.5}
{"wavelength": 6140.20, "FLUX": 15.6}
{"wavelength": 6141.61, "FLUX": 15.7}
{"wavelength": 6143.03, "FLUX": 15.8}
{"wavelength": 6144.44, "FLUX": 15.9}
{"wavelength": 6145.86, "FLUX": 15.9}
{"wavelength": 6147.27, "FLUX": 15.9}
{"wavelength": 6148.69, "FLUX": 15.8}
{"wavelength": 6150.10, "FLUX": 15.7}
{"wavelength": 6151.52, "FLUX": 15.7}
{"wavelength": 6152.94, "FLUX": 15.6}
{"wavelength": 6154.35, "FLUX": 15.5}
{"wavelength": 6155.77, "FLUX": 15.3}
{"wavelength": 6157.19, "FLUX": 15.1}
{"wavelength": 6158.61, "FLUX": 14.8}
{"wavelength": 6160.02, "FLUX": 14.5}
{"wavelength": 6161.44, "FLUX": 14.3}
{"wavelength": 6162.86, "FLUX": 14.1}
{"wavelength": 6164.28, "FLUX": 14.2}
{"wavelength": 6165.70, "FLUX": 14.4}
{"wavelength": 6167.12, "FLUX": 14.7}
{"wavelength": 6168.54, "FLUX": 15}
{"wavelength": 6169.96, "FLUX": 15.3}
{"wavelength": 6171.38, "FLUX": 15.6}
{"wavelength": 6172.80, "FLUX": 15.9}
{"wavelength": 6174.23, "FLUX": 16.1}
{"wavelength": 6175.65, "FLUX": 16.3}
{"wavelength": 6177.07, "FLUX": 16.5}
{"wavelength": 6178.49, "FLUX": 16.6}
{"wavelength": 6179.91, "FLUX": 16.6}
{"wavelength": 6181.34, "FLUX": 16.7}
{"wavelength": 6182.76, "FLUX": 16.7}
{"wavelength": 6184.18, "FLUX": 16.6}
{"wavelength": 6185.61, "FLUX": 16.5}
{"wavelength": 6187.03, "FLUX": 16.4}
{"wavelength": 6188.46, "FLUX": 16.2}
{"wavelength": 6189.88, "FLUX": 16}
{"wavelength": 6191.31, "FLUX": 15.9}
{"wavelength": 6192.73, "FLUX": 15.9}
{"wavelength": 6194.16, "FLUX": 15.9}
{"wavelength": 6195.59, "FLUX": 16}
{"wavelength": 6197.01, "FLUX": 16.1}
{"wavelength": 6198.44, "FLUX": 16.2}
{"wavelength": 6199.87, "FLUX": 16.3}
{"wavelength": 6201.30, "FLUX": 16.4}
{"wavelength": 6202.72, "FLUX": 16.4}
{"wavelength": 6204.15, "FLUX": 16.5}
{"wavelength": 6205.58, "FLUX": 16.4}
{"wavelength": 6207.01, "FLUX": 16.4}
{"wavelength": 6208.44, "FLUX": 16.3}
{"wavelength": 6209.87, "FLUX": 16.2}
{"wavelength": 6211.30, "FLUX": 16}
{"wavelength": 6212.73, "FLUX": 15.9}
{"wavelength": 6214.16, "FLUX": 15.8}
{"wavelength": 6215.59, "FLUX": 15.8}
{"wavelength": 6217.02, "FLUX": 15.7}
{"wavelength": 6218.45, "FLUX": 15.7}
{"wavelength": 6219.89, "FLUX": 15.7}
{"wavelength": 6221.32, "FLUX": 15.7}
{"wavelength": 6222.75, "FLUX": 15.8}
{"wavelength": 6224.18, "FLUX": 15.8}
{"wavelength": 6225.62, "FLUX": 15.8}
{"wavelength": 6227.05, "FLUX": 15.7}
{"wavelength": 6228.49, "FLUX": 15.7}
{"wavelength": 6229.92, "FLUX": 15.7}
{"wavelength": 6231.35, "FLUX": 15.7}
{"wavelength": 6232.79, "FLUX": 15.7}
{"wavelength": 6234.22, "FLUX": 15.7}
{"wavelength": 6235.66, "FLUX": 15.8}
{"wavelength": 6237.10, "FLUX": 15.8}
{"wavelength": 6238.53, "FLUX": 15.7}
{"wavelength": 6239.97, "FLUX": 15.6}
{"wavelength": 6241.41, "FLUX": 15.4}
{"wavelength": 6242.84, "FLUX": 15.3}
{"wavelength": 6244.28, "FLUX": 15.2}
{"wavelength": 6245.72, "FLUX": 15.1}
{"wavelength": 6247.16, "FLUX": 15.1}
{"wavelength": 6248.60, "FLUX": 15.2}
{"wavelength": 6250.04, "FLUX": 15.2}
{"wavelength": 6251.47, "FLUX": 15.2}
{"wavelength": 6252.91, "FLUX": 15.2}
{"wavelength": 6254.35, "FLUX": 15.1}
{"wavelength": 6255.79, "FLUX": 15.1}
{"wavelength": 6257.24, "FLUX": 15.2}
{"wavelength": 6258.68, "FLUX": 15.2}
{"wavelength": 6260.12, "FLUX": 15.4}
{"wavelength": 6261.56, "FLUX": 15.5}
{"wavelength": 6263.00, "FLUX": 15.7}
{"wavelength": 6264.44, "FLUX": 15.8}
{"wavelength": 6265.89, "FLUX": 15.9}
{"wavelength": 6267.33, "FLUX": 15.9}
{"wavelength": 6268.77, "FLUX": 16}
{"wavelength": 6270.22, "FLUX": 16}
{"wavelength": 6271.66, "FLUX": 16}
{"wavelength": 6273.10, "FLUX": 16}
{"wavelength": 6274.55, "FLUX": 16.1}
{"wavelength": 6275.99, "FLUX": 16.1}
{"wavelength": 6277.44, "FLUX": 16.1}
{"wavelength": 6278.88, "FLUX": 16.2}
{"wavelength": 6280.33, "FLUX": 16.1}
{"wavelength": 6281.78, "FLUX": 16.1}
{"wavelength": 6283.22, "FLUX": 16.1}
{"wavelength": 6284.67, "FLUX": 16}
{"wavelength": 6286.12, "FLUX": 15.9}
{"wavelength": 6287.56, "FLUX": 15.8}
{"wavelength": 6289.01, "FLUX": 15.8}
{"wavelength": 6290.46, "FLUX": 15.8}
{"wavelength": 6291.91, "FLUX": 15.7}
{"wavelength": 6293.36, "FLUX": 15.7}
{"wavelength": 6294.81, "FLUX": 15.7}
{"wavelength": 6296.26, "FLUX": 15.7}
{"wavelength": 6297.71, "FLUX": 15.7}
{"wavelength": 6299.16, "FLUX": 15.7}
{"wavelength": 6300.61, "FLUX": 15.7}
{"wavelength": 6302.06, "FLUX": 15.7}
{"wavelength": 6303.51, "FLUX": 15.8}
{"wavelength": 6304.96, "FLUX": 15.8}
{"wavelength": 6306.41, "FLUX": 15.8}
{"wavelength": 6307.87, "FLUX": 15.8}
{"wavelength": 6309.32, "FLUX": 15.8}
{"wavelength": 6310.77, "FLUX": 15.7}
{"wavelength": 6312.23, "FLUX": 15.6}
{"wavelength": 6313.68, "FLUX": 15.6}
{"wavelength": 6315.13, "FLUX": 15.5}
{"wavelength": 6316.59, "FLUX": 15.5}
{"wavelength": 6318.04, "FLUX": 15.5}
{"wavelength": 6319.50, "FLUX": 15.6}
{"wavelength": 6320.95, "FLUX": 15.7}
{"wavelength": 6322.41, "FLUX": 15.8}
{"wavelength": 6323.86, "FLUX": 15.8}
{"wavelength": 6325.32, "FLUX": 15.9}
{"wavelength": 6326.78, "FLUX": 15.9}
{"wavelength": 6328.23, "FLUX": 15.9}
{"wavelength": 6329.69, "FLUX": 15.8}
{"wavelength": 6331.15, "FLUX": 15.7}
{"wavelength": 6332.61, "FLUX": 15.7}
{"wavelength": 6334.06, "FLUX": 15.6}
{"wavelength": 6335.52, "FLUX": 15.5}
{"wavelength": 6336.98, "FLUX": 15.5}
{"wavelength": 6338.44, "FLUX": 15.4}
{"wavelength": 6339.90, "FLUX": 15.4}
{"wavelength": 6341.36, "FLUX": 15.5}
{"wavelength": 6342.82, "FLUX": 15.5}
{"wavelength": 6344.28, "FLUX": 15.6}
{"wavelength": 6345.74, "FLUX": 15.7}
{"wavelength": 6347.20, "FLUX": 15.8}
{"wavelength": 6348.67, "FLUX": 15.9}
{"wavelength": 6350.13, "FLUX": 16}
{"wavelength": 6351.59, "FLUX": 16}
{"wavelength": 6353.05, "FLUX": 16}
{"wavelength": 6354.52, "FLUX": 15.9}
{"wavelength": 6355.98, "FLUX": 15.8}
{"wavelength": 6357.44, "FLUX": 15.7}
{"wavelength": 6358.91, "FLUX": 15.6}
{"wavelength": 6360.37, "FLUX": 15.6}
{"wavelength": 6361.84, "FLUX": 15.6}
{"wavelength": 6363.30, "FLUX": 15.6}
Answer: 16.4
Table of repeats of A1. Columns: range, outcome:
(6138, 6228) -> 15.8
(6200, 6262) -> 15.7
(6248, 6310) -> 15.7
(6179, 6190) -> 16.5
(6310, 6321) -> 15.6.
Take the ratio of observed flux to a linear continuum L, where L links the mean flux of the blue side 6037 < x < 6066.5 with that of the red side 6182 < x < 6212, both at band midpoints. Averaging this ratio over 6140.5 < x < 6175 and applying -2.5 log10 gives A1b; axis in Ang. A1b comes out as 0.07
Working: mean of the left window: 16.6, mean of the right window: 16.3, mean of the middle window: 15.3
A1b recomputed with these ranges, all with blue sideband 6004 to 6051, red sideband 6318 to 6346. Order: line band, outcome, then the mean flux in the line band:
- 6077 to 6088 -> -0.01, 16.4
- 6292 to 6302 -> 0.00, 15.7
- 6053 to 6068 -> 0.00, 16.4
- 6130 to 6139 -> 0.04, 15.6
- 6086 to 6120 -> 0.00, 16.3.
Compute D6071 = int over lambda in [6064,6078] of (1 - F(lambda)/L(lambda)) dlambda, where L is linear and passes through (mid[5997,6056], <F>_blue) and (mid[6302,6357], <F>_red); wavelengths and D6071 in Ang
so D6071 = -0.2 Ang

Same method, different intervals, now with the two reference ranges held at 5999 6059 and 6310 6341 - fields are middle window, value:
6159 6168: 0.9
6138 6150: 0.3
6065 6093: -0.2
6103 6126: 0.2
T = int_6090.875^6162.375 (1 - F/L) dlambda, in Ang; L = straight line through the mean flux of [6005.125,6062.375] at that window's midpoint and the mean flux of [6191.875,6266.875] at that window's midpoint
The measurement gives 1.3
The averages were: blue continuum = 16.4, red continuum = 15.7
